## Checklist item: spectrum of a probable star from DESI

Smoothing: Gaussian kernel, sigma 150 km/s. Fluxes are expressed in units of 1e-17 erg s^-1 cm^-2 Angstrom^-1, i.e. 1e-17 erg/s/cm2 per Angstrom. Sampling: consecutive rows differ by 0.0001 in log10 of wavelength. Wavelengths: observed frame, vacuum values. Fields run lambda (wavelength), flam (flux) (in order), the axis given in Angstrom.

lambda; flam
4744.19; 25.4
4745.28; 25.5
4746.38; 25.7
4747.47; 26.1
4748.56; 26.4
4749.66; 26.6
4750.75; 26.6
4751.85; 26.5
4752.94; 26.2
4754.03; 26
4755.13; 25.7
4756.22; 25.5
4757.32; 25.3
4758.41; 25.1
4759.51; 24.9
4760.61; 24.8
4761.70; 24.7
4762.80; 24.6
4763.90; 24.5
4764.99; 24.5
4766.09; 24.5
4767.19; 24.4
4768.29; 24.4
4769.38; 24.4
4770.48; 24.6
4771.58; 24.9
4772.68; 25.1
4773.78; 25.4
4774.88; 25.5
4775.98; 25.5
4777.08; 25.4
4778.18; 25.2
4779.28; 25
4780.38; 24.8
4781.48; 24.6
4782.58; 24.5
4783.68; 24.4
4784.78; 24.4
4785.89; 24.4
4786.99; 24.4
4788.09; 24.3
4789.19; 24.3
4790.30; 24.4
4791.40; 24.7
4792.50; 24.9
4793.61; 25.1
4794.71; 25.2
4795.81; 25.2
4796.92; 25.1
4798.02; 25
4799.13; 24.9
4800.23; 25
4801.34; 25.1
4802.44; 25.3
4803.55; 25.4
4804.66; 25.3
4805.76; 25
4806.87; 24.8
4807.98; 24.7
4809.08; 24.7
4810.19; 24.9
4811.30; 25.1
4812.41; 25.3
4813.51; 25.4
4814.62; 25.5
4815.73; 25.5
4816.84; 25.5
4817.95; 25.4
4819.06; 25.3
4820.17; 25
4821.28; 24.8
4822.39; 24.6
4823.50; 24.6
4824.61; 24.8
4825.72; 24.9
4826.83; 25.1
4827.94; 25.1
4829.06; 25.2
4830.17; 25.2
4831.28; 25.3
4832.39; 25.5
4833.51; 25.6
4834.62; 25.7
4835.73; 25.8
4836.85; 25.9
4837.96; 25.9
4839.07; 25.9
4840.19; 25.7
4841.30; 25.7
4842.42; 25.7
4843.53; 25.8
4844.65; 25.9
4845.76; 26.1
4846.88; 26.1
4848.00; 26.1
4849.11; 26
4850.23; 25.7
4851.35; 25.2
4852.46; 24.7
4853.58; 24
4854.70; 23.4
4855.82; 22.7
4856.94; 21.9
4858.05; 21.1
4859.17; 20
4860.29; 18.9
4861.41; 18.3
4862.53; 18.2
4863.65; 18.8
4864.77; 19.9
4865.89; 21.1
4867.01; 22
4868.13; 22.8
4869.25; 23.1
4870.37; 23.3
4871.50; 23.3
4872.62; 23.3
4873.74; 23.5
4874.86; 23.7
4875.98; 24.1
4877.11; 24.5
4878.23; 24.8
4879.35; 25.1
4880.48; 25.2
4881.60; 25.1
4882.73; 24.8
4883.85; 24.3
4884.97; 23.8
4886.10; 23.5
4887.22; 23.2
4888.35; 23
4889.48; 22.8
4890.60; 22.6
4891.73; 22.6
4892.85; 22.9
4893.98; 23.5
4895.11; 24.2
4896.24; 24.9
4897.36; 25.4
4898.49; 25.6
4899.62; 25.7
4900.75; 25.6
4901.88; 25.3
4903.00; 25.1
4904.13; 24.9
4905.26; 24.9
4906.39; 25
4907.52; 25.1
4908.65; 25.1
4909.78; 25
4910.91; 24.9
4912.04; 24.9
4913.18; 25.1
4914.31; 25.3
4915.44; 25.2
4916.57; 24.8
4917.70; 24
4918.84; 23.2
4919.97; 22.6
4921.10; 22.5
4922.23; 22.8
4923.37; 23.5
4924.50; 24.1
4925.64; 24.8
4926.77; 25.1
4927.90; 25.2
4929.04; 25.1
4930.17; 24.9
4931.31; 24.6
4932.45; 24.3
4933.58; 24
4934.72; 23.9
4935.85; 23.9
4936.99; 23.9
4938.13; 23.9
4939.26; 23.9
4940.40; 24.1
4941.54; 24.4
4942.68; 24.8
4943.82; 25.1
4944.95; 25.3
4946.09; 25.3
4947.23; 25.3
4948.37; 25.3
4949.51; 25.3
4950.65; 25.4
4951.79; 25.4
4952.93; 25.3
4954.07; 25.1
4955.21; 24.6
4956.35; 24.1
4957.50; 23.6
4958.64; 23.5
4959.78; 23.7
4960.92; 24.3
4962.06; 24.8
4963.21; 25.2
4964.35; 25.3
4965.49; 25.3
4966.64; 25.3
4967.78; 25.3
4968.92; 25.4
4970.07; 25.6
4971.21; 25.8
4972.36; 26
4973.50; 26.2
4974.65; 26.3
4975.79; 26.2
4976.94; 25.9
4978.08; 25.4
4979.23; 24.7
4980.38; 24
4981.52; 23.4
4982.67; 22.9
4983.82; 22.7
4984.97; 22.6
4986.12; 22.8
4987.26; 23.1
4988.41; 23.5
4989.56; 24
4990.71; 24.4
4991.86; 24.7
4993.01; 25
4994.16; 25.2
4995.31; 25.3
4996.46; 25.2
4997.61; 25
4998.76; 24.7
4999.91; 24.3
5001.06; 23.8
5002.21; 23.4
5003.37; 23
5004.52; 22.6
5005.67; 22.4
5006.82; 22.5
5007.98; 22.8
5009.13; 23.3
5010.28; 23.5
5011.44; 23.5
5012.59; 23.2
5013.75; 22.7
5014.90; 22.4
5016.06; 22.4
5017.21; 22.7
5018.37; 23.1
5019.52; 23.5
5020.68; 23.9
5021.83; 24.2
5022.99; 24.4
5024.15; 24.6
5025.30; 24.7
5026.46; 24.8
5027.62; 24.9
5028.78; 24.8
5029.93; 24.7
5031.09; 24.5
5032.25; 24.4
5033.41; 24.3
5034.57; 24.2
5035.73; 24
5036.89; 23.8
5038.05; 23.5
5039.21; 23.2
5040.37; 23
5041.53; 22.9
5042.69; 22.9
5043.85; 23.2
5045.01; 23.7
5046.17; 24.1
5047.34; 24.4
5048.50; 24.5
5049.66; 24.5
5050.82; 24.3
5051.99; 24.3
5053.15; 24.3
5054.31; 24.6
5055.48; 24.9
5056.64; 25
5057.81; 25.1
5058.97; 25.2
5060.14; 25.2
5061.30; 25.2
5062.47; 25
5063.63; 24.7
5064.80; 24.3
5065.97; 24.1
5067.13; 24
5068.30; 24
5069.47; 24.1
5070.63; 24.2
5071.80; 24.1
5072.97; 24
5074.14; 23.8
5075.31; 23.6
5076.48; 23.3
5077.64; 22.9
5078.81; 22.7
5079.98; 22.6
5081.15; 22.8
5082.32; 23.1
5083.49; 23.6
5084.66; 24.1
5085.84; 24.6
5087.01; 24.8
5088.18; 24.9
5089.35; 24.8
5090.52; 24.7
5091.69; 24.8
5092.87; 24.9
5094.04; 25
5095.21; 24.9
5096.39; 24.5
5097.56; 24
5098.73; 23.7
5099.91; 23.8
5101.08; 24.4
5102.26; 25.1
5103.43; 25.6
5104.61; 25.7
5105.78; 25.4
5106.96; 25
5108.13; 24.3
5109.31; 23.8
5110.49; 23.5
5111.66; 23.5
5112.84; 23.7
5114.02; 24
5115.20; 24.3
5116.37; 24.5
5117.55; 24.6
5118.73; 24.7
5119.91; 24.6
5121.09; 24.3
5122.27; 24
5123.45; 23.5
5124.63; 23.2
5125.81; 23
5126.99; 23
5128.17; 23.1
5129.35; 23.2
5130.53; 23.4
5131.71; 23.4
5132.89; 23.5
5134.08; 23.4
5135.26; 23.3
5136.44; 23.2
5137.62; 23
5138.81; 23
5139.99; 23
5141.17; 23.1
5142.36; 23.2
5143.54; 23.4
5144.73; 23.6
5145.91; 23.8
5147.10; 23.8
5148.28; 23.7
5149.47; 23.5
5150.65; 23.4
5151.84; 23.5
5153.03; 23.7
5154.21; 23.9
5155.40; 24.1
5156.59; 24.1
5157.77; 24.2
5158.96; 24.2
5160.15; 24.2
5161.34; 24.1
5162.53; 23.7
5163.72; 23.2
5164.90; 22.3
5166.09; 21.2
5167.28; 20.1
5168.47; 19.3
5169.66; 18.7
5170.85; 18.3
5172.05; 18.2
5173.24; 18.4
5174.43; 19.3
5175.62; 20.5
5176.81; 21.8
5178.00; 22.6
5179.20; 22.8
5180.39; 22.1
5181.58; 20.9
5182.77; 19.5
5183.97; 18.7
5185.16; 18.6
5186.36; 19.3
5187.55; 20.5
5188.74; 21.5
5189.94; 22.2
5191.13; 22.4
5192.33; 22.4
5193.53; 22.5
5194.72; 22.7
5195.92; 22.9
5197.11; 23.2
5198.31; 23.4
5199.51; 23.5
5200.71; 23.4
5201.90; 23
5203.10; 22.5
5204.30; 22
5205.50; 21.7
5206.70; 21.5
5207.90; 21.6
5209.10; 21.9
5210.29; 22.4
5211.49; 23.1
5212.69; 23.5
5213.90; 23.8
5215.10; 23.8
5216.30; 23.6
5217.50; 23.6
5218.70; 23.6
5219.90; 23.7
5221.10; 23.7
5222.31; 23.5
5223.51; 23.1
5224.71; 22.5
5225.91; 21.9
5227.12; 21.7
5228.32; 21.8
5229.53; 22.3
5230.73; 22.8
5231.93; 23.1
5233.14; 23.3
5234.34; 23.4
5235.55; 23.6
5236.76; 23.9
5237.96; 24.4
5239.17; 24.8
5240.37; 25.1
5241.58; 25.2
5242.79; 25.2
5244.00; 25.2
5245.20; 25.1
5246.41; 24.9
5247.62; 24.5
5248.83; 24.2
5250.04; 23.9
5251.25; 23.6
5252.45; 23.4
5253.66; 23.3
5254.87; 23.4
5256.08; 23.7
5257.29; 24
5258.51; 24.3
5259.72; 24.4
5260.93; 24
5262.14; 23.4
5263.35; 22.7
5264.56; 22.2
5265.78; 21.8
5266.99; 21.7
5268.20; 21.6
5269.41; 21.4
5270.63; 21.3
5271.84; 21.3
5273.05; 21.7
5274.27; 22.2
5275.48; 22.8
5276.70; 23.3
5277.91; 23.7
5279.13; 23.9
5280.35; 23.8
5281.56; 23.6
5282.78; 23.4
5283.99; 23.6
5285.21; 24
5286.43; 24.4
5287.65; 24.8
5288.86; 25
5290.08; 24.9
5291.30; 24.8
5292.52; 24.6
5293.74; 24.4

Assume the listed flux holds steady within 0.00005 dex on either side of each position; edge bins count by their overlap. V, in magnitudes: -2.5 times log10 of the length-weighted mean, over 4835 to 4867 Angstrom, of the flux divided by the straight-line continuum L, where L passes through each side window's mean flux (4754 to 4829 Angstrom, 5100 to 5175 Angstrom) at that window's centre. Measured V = 0.05 mag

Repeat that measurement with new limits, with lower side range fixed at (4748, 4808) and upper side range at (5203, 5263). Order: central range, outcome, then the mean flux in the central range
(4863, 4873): 0.132 mag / 21.9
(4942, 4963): -0.015 mag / 24.8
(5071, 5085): 0.028 mag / 23.4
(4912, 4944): 0.012 mag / 24.2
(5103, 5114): -0.025 mag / 24.5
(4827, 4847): -0.035 mag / 25.6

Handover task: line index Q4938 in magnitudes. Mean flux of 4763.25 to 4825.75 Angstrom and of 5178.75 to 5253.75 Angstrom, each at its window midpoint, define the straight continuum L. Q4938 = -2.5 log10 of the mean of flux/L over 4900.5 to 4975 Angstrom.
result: -0.02 mag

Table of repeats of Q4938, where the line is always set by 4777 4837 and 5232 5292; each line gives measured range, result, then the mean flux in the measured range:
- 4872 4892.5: 0.04 mag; 23.9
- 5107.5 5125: 0.00 mag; 24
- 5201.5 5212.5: 0.07 mag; 22.2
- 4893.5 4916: -0.01 mag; 25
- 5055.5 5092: 0.00 mag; 24.2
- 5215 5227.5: 0.03 mag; 23.2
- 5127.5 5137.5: 0.03 mag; 23.3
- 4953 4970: -0.01 mag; 24.7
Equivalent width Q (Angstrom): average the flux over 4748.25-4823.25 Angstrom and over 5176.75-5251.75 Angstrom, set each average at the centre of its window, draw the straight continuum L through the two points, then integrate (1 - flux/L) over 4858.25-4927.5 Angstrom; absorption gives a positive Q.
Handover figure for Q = 2.5 Angstrom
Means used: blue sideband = 25.1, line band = 23.6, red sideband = 22.8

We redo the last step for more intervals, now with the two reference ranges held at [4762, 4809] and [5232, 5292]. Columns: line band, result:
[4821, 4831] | -0.1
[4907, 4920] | -0.1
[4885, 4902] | 0.4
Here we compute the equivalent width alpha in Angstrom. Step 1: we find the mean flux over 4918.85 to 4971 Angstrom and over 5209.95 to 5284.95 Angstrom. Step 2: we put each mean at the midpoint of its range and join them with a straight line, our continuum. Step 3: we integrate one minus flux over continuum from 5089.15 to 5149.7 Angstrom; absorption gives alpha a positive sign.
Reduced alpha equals -0.3 Angstrom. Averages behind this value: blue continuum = 24.6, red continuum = 23.4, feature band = 24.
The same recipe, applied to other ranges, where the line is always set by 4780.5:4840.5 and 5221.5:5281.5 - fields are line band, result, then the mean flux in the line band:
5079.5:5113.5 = -0.6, 24.3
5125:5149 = 0.5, 23.3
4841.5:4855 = -0.3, 25.4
